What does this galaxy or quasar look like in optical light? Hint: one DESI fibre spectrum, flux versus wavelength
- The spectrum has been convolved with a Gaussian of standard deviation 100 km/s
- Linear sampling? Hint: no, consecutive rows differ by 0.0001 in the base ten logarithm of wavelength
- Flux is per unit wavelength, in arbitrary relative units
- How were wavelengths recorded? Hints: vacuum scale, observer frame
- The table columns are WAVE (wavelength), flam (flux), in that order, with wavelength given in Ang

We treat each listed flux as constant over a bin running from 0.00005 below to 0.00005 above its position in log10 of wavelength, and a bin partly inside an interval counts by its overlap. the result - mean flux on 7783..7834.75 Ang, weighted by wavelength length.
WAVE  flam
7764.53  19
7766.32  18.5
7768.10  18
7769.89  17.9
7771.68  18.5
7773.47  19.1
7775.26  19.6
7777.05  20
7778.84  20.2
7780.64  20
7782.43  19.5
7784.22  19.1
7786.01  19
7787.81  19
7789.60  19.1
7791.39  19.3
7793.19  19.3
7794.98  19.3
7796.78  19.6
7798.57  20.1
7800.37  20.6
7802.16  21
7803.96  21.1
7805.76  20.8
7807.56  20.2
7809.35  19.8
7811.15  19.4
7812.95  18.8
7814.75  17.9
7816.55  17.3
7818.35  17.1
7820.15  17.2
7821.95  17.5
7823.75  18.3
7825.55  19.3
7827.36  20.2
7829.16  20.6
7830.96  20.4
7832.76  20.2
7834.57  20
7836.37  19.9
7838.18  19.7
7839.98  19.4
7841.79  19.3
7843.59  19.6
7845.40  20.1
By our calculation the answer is 19.4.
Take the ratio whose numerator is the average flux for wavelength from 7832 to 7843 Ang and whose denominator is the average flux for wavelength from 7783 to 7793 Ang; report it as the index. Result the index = 1.0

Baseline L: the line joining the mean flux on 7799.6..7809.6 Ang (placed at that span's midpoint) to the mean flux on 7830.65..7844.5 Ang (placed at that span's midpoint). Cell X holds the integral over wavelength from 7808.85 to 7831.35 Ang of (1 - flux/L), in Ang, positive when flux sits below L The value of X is 1.7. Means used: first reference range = 20.6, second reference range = 19.8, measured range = 18.7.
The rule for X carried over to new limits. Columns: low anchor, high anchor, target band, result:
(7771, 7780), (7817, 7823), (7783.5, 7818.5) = -2.3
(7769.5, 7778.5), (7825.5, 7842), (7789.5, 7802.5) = -0.2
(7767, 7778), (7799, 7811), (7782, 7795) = 0.3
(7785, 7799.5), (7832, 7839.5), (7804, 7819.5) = 0.5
